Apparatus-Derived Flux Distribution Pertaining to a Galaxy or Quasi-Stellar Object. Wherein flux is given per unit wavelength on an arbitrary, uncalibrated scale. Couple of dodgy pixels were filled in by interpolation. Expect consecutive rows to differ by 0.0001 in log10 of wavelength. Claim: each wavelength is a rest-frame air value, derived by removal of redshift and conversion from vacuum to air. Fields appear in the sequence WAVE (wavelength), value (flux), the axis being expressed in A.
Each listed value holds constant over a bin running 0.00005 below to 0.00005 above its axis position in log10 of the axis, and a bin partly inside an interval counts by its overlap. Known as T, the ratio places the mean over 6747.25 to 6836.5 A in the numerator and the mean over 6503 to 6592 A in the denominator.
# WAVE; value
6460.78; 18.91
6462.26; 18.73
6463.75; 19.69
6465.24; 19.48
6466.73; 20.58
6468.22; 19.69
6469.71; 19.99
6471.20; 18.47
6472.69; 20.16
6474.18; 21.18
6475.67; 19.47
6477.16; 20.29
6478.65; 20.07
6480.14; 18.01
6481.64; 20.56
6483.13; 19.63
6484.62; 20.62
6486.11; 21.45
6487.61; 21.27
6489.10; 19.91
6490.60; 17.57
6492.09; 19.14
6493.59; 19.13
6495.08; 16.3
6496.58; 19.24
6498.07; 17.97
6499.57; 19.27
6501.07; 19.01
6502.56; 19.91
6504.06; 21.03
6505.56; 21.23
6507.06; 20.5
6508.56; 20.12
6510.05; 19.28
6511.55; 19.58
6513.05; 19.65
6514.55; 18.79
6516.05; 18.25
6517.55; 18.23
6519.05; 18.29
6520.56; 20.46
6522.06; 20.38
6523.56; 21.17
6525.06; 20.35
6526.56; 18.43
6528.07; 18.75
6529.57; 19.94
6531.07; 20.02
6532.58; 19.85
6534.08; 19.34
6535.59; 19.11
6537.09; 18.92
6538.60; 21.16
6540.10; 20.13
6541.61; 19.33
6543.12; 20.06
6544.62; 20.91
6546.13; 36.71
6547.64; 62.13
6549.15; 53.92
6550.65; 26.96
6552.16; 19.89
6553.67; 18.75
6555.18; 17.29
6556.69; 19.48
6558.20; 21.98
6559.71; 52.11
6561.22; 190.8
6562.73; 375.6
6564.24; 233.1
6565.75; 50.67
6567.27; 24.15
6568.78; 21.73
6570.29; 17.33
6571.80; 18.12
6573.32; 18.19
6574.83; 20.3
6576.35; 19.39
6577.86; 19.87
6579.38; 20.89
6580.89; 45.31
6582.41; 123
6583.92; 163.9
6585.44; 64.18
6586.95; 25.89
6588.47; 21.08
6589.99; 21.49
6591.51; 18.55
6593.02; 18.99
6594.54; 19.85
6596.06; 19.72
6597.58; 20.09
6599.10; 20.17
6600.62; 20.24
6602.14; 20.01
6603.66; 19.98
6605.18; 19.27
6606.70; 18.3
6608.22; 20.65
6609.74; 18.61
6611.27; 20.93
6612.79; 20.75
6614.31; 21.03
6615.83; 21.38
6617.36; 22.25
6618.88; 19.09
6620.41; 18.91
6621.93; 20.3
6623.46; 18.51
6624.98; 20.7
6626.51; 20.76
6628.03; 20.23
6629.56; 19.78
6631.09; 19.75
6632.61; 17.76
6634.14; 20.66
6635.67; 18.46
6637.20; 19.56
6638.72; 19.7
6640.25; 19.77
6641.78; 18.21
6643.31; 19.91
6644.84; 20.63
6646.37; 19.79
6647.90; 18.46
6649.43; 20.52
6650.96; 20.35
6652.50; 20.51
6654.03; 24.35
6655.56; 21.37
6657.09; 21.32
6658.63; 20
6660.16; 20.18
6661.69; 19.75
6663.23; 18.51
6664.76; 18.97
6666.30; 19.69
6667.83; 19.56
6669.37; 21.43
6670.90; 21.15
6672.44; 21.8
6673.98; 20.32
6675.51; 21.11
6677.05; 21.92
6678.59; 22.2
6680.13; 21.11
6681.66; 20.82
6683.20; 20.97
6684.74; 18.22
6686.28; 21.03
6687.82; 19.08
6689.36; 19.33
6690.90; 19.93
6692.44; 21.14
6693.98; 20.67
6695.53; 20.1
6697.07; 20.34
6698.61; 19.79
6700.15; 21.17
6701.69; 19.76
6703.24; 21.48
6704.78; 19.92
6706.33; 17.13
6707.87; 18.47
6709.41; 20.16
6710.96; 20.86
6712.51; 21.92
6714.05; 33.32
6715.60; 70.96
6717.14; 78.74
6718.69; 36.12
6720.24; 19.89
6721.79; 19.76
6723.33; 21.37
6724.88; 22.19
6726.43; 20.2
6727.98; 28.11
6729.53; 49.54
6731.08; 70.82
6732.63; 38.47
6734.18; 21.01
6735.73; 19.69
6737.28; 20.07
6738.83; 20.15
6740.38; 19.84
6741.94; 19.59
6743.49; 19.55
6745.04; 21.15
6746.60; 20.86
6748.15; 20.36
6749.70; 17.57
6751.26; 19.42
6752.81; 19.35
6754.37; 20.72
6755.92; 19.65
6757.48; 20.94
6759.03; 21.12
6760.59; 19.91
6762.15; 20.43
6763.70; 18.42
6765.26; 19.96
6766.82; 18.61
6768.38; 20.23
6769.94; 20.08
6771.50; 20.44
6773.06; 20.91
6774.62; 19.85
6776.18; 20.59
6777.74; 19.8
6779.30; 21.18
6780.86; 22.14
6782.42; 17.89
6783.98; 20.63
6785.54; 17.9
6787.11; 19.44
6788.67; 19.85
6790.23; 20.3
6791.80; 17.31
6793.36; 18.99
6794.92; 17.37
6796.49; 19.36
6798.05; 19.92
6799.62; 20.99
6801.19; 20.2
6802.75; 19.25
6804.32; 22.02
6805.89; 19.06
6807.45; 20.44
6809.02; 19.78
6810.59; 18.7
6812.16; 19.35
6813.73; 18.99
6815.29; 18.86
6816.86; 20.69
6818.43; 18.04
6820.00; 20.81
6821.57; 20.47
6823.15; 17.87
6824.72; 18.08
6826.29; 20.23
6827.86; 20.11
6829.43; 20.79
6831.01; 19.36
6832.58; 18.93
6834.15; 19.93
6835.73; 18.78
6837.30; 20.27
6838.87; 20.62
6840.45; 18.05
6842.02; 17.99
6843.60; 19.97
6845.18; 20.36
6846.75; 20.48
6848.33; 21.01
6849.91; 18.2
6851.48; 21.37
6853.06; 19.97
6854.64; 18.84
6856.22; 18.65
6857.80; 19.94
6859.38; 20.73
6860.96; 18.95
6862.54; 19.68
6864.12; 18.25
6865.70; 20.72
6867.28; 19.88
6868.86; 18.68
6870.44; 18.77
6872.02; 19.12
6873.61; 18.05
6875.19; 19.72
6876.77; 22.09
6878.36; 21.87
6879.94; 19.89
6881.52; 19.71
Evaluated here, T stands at 0.5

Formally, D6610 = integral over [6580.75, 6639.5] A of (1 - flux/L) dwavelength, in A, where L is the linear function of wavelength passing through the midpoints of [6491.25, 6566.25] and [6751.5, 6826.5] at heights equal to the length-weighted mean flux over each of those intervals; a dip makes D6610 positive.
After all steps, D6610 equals 8.2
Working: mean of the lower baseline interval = 37.7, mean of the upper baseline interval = 19.7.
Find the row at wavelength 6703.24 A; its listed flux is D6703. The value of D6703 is 21.48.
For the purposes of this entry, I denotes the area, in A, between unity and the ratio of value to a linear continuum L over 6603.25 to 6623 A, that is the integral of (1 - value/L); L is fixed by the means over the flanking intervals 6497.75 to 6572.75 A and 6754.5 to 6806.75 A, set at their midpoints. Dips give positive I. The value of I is 7.42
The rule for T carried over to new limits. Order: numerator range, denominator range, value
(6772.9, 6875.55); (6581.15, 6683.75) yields 0.79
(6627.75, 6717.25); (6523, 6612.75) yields 0.54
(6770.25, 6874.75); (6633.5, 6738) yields 0.82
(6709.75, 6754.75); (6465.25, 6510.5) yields 1.45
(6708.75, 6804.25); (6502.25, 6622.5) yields 0.68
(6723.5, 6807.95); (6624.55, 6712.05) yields 1.09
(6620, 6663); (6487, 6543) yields 1.03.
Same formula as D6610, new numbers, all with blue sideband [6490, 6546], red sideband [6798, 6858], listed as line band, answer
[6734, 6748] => -0.37 A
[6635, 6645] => 0.14 A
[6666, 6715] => -3.30 A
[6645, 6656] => -0.60 A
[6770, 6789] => -0.37 A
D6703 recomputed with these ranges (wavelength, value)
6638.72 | 19.7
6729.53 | 49.54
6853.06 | 19.97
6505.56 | 21.23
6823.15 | 17.87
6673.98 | 20.32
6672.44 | 21.8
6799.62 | 20.99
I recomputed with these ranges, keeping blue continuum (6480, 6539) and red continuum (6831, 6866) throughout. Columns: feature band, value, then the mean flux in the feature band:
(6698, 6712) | -0.2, 19.9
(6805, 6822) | 0.0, 19.6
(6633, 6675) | -1.3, 20.2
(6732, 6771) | -2.0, 20.6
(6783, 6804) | 0.2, 19.4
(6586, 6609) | -1.3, 20.7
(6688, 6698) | -0.3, 20.2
